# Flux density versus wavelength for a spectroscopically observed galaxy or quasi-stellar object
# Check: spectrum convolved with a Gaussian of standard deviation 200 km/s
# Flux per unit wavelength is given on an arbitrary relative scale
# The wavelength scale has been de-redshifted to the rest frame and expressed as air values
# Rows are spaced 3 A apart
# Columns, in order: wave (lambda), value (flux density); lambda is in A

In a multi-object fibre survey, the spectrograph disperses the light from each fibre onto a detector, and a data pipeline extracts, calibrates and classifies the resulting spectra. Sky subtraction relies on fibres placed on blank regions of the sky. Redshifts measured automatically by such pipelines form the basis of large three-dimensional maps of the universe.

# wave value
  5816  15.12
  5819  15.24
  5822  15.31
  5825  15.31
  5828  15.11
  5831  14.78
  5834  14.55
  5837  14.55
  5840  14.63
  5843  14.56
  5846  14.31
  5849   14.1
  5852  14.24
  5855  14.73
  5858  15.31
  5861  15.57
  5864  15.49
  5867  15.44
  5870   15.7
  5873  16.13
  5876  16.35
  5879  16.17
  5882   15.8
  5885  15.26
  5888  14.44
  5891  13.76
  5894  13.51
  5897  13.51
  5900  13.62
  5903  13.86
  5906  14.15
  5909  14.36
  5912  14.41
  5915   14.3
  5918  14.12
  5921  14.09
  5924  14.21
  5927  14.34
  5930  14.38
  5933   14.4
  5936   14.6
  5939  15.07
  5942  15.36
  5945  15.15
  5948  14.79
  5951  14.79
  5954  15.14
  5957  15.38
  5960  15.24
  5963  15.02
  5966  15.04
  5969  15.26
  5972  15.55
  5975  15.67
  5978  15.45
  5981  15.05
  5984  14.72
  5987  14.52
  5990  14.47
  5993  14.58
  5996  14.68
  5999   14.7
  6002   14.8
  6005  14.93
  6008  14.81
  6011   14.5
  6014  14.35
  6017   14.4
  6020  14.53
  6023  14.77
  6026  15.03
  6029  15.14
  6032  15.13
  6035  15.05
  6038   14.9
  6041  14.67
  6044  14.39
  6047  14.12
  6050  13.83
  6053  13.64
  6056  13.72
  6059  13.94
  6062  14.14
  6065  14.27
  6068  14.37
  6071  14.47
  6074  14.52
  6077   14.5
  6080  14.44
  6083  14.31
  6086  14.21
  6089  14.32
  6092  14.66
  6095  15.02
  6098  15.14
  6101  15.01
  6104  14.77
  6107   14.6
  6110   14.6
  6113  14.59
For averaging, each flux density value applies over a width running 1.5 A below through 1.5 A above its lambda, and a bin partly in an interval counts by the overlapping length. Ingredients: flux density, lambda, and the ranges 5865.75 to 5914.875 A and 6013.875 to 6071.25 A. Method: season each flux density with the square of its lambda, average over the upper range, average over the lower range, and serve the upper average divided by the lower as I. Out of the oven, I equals 1.0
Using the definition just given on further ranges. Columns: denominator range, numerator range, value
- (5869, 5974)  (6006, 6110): 1.03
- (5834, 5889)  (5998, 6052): 1.02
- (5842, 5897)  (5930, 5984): 1.04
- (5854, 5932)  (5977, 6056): 1.04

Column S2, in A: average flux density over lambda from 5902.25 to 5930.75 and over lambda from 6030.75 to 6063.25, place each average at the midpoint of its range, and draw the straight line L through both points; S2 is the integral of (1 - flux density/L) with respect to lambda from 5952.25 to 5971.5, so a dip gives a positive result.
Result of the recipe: -1.3 A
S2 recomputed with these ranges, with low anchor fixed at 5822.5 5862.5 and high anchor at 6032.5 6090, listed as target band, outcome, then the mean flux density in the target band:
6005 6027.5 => -0.4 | 14.6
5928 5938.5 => 0.0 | 14.5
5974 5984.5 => -0.6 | 15.2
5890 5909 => 1.1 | 13.8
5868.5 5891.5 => -1.3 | 15.5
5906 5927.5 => 0.5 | 14.2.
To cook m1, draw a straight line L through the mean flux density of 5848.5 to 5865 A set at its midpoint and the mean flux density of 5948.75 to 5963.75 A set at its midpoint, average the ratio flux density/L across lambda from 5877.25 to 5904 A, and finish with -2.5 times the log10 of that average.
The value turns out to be 0.04 mag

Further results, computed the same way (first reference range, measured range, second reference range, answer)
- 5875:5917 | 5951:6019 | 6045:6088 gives -0.04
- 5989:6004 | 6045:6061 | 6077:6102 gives 0.06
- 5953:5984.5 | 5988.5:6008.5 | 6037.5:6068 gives 0.01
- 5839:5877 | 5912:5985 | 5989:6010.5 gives 0.00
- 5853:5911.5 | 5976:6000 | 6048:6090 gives -0.02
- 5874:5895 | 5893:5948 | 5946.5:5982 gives 0.06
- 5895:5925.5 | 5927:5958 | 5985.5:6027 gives -0.05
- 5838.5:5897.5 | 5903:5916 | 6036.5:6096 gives 0.04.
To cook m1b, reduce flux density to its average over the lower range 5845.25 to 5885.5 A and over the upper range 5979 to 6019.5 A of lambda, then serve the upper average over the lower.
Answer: 0.96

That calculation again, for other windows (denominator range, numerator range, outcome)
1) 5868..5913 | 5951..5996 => 1.02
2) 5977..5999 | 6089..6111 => 1.00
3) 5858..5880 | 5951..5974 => 0.96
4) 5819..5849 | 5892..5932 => 0.95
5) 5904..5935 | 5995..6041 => 1.04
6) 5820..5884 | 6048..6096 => 0.94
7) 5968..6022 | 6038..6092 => 0.96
